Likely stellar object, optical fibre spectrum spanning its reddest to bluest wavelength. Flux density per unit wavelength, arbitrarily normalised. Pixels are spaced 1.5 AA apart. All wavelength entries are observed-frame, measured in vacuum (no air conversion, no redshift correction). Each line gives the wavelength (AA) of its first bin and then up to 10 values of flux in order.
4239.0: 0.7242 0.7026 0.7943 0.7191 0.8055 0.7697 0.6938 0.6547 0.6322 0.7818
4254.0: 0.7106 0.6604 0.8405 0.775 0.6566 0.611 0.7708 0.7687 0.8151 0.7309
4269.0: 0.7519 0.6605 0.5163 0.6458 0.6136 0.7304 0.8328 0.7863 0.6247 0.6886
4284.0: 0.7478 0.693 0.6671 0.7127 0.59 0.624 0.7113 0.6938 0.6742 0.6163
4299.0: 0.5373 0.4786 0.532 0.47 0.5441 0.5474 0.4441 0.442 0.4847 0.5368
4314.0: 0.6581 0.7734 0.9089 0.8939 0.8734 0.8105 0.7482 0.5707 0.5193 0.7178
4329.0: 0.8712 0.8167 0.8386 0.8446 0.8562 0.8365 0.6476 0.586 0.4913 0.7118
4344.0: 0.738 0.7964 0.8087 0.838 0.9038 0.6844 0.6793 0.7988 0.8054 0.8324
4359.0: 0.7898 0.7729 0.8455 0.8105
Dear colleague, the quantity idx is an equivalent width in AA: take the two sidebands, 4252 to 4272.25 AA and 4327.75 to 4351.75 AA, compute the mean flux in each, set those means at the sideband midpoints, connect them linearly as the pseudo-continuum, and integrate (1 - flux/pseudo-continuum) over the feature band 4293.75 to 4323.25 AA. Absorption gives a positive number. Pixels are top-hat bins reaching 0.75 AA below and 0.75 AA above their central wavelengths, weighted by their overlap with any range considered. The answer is 4.7 AA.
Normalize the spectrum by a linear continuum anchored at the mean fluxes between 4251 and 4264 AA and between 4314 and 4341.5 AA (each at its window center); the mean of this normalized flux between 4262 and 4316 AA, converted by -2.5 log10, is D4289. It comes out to 0.15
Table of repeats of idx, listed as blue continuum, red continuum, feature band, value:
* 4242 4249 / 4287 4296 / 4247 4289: 0.1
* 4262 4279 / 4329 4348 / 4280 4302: 2.4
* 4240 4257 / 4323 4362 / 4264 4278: 0.6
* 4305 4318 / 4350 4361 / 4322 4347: -1.3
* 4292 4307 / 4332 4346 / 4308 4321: -0.9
